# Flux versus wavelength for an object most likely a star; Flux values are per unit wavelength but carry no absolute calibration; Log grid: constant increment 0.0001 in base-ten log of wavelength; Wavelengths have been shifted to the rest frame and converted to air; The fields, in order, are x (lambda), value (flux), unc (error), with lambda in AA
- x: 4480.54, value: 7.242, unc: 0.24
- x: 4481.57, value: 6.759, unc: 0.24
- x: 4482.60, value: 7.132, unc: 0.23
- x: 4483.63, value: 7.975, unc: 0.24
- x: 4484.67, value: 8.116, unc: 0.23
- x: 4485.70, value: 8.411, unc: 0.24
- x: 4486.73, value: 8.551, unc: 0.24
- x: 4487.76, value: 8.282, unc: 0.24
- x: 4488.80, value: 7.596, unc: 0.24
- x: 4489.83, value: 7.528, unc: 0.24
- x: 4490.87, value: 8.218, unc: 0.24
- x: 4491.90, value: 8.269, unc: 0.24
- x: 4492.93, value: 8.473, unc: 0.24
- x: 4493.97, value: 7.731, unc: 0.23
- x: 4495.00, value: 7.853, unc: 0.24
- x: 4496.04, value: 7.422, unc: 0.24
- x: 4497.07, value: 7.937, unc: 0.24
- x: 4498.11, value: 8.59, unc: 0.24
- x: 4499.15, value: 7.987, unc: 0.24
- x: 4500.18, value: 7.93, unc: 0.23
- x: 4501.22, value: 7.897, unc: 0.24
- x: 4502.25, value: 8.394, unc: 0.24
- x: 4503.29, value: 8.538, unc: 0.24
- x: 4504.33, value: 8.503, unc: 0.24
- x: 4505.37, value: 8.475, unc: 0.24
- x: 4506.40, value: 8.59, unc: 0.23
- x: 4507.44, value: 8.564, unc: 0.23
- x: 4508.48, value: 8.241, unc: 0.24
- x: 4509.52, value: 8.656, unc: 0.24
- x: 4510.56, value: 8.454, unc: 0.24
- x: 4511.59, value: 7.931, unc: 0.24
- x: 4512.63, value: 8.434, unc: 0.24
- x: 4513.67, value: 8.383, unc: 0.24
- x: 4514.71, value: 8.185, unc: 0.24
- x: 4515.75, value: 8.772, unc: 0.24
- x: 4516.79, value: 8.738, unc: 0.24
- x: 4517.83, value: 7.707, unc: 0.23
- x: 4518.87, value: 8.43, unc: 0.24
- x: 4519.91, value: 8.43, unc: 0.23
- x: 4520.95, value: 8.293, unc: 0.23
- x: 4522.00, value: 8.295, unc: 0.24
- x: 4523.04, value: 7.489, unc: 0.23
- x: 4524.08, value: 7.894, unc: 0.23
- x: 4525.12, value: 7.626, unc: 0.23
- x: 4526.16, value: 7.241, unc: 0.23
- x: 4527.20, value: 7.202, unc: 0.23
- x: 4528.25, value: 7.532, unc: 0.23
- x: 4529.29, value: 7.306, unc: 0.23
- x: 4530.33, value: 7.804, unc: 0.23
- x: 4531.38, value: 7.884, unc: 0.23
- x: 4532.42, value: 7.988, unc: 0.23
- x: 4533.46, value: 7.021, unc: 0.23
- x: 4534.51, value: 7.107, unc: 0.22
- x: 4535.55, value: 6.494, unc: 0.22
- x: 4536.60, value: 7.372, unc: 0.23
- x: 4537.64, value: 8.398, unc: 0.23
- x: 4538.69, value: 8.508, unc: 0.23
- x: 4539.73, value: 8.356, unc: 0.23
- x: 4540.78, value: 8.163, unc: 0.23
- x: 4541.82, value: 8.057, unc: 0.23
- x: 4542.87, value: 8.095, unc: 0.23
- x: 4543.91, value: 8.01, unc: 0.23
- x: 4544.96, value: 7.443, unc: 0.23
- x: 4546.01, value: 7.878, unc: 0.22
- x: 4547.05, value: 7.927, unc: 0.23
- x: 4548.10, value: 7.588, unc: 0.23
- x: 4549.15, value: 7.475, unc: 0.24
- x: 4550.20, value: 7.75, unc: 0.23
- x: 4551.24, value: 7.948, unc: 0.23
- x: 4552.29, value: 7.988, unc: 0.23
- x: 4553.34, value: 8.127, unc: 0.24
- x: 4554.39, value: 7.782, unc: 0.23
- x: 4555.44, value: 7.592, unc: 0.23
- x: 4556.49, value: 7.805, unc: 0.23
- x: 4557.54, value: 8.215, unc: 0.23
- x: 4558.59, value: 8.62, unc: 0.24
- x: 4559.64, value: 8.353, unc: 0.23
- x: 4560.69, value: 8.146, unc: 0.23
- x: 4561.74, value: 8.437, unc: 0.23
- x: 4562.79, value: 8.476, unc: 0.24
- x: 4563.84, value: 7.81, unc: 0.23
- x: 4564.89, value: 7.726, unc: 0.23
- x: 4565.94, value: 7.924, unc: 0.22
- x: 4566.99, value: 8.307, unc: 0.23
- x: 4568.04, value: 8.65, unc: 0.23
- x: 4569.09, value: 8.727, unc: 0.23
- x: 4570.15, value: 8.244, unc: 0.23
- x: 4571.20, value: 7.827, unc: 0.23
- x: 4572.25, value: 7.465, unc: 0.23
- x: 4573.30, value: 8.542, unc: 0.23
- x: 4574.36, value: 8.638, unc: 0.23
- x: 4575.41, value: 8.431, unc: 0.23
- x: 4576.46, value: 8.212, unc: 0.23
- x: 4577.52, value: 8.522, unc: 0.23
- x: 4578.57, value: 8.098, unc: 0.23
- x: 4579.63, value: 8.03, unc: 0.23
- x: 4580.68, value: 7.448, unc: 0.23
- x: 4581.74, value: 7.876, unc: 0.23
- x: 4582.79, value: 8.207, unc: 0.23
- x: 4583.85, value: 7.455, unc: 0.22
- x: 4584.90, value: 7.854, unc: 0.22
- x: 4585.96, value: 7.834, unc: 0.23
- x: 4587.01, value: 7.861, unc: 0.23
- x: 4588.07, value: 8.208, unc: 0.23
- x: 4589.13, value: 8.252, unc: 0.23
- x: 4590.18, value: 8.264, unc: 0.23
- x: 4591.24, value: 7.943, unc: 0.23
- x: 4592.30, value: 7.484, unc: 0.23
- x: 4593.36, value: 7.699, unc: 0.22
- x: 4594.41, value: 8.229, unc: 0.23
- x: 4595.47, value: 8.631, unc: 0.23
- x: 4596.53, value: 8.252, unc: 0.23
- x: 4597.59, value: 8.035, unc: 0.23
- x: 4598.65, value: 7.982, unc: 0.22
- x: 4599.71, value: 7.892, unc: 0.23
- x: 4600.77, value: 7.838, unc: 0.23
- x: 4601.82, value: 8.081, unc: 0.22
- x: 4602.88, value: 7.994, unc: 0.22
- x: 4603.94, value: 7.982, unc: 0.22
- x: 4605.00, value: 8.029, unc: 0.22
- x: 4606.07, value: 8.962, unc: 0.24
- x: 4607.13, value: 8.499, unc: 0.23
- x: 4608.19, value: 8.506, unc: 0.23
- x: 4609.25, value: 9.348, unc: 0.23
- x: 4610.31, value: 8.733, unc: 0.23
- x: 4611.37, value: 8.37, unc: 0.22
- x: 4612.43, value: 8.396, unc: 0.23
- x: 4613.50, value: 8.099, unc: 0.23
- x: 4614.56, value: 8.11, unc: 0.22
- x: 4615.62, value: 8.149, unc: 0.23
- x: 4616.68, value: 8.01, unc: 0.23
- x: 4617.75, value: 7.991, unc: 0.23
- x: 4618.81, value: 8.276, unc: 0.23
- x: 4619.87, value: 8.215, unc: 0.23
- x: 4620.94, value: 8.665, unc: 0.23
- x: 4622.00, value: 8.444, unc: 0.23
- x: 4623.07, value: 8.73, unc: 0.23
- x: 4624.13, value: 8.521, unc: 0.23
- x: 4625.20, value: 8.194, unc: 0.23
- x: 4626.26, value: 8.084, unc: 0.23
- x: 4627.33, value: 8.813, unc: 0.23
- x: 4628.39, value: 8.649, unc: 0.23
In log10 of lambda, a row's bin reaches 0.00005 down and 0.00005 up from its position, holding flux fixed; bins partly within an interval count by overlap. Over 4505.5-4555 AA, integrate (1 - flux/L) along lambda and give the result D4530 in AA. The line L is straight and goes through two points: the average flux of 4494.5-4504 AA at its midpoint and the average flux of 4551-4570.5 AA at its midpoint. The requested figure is 0.96 AA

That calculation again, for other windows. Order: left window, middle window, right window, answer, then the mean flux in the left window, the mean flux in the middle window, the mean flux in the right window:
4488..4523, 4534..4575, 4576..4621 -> 0.9 AA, 8.21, 8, 8.15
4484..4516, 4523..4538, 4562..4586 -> 1.3 AA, 8.22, 7.48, 8.11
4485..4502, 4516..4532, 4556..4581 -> 0.5 AA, 8.05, 7.87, 8.2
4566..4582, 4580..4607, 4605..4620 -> 0.9 AA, 8.2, 8.02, 8.4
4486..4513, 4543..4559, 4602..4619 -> 0.7 AA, 8.2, 7.88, 8.33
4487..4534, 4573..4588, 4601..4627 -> 0.3 AA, 8.06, 8.07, 8.35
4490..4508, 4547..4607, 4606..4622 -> 1.9 AA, 8.18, 8.07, 8.41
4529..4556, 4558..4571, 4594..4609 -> -0.5 AA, 7.77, 8.27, 8.23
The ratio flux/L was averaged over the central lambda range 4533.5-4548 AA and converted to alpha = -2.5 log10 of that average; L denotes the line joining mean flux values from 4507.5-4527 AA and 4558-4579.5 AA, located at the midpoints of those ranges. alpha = 0.06 mag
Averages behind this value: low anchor 8.17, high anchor 8.25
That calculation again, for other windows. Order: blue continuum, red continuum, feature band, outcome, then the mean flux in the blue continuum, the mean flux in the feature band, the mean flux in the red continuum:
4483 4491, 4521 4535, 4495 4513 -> -0.05 mag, 8.06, 8.25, 7.59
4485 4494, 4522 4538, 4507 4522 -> -0.08 mag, 8.14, 8.37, 7.51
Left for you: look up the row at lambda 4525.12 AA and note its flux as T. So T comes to 7.626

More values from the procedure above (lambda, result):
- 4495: 7.853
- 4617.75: 7.991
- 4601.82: 8.081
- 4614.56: 8.11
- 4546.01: 7.878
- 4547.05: 7.927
